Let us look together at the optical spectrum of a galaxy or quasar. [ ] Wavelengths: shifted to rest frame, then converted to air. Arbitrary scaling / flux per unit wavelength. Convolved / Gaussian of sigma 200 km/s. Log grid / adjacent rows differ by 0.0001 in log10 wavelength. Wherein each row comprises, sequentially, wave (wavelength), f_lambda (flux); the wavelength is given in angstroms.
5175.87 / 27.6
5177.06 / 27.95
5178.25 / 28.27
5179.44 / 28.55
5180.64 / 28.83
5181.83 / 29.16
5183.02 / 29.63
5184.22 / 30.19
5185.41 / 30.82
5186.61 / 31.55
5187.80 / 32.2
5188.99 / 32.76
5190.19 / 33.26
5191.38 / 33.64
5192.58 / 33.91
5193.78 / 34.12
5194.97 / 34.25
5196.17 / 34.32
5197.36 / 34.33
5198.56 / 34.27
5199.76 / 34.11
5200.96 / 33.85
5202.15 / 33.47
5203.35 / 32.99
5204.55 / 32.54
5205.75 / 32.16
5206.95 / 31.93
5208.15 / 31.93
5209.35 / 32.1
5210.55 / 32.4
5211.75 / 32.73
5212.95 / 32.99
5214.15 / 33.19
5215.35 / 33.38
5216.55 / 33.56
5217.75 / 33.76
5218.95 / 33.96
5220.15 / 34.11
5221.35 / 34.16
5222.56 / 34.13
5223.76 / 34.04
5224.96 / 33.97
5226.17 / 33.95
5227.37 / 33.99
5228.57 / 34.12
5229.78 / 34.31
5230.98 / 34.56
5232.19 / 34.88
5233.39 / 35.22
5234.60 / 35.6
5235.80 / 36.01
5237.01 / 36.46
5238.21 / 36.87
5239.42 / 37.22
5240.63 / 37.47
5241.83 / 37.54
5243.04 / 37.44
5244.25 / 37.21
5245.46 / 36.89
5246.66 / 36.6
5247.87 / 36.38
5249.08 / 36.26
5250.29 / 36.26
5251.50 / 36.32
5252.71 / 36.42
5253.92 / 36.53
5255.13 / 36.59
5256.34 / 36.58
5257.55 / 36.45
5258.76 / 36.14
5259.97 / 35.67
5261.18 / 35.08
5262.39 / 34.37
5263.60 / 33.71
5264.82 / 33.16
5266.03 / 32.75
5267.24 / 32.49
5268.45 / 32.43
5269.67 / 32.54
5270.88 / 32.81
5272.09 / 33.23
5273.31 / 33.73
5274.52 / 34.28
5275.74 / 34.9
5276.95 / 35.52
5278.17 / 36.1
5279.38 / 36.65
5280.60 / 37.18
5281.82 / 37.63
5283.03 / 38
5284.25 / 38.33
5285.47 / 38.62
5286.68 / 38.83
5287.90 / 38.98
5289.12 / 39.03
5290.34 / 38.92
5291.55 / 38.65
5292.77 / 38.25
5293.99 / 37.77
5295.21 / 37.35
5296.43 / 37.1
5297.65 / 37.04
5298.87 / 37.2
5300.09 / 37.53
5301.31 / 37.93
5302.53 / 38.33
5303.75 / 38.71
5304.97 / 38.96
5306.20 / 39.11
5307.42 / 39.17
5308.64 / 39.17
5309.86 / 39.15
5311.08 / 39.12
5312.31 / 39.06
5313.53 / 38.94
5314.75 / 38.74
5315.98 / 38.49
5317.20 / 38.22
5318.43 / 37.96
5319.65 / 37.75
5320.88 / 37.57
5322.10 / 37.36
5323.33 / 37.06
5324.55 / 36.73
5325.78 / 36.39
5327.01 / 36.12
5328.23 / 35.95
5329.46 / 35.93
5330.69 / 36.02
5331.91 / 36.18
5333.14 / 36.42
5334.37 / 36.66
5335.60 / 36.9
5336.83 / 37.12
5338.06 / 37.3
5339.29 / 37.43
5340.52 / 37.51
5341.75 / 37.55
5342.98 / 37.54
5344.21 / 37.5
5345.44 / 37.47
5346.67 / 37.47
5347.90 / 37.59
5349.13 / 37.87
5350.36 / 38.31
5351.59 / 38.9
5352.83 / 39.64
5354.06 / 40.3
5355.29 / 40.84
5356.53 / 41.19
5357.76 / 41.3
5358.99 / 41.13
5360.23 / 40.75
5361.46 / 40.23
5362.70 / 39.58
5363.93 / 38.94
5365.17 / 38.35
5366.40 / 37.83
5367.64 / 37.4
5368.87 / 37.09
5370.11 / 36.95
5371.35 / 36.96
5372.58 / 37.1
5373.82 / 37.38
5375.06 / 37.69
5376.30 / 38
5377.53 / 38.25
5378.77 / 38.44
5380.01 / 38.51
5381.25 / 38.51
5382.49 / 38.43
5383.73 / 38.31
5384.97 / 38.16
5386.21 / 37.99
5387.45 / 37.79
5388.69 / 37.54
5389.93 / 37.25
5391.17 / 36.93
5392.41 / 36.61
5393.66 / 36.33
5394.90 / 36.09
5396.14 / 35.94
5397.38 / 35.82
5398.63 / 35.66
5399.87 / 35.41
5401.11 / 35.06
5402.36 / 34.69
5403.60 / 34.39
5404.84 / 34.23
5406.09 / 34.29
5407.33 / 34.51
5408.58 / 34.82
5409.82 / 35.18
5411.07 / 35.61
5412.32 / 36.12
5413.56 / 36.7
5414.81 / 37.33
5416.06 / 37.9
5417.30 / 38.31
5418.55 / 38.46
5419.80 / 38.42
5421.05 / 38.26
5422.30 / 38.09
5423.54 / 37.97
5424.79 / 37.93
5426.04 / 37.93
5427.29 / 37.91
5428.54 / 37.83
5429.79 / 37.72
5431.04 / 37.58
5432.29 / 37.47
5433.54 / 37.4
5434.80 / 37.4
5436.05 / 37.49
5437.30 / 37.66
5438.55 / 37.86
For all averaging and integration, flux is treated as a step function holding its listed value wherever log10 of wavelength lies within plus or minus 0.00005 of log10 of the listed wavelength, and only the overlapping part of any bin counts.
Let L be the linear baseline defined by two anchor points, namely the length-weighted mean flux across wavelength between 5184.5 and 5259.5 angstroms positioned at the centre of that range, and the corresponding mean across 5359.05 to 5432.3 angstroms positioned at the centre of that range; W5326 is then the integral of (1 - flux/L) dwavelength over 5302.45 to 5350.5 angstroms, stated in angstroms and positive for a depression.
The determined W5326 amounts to -1.98 angstroms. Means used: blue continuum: 34.5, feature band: 37.7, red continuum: 37.3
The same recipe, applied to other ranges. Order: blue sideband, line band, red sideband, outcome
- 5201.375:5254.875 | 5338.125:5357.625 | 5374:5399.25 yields -0.9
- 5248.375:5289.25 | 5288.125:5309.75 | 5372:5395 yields -1.3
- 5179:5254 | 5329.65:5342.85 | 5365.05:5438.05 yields -0.3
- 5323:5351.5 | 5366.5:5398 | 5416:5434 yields 0.1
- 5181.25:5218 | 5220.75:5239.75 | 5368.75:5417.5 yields -0.9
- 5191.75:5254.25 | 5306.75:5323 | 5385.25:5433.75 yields -1.3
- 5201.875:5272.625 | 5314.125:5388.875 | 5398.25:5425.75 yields -4.6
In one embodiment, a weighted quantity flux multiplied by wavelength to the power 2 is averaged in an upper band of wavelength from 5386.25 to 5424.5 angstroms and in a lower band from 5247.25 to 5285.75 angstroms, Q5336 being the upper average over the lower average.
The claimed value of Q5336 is 1.08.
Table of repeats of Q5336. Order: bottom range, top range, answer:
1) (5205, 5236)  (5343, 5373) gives 1.21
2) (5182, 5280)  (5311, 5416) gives 1.15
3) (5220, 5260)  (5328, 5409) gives 1.10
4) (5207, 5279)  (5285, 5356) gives 1.12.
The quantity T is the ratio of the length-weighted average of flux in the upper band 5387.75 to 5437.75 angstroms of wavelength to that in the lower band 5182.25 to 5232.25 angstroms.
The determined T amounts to 1.1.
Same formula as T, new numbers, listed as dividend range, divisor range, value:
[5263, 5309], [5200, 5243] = 1.07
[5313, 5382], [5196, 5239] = 1.12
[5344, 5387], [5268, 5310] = 1.04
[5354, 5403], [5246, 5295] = 1.05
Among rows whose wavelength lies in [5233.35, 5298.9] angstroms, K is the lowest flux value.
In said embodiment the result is 32.43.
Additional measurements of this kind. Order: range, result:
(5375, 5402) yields 35.06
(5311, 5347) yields 35.93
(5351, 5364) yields 38.9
